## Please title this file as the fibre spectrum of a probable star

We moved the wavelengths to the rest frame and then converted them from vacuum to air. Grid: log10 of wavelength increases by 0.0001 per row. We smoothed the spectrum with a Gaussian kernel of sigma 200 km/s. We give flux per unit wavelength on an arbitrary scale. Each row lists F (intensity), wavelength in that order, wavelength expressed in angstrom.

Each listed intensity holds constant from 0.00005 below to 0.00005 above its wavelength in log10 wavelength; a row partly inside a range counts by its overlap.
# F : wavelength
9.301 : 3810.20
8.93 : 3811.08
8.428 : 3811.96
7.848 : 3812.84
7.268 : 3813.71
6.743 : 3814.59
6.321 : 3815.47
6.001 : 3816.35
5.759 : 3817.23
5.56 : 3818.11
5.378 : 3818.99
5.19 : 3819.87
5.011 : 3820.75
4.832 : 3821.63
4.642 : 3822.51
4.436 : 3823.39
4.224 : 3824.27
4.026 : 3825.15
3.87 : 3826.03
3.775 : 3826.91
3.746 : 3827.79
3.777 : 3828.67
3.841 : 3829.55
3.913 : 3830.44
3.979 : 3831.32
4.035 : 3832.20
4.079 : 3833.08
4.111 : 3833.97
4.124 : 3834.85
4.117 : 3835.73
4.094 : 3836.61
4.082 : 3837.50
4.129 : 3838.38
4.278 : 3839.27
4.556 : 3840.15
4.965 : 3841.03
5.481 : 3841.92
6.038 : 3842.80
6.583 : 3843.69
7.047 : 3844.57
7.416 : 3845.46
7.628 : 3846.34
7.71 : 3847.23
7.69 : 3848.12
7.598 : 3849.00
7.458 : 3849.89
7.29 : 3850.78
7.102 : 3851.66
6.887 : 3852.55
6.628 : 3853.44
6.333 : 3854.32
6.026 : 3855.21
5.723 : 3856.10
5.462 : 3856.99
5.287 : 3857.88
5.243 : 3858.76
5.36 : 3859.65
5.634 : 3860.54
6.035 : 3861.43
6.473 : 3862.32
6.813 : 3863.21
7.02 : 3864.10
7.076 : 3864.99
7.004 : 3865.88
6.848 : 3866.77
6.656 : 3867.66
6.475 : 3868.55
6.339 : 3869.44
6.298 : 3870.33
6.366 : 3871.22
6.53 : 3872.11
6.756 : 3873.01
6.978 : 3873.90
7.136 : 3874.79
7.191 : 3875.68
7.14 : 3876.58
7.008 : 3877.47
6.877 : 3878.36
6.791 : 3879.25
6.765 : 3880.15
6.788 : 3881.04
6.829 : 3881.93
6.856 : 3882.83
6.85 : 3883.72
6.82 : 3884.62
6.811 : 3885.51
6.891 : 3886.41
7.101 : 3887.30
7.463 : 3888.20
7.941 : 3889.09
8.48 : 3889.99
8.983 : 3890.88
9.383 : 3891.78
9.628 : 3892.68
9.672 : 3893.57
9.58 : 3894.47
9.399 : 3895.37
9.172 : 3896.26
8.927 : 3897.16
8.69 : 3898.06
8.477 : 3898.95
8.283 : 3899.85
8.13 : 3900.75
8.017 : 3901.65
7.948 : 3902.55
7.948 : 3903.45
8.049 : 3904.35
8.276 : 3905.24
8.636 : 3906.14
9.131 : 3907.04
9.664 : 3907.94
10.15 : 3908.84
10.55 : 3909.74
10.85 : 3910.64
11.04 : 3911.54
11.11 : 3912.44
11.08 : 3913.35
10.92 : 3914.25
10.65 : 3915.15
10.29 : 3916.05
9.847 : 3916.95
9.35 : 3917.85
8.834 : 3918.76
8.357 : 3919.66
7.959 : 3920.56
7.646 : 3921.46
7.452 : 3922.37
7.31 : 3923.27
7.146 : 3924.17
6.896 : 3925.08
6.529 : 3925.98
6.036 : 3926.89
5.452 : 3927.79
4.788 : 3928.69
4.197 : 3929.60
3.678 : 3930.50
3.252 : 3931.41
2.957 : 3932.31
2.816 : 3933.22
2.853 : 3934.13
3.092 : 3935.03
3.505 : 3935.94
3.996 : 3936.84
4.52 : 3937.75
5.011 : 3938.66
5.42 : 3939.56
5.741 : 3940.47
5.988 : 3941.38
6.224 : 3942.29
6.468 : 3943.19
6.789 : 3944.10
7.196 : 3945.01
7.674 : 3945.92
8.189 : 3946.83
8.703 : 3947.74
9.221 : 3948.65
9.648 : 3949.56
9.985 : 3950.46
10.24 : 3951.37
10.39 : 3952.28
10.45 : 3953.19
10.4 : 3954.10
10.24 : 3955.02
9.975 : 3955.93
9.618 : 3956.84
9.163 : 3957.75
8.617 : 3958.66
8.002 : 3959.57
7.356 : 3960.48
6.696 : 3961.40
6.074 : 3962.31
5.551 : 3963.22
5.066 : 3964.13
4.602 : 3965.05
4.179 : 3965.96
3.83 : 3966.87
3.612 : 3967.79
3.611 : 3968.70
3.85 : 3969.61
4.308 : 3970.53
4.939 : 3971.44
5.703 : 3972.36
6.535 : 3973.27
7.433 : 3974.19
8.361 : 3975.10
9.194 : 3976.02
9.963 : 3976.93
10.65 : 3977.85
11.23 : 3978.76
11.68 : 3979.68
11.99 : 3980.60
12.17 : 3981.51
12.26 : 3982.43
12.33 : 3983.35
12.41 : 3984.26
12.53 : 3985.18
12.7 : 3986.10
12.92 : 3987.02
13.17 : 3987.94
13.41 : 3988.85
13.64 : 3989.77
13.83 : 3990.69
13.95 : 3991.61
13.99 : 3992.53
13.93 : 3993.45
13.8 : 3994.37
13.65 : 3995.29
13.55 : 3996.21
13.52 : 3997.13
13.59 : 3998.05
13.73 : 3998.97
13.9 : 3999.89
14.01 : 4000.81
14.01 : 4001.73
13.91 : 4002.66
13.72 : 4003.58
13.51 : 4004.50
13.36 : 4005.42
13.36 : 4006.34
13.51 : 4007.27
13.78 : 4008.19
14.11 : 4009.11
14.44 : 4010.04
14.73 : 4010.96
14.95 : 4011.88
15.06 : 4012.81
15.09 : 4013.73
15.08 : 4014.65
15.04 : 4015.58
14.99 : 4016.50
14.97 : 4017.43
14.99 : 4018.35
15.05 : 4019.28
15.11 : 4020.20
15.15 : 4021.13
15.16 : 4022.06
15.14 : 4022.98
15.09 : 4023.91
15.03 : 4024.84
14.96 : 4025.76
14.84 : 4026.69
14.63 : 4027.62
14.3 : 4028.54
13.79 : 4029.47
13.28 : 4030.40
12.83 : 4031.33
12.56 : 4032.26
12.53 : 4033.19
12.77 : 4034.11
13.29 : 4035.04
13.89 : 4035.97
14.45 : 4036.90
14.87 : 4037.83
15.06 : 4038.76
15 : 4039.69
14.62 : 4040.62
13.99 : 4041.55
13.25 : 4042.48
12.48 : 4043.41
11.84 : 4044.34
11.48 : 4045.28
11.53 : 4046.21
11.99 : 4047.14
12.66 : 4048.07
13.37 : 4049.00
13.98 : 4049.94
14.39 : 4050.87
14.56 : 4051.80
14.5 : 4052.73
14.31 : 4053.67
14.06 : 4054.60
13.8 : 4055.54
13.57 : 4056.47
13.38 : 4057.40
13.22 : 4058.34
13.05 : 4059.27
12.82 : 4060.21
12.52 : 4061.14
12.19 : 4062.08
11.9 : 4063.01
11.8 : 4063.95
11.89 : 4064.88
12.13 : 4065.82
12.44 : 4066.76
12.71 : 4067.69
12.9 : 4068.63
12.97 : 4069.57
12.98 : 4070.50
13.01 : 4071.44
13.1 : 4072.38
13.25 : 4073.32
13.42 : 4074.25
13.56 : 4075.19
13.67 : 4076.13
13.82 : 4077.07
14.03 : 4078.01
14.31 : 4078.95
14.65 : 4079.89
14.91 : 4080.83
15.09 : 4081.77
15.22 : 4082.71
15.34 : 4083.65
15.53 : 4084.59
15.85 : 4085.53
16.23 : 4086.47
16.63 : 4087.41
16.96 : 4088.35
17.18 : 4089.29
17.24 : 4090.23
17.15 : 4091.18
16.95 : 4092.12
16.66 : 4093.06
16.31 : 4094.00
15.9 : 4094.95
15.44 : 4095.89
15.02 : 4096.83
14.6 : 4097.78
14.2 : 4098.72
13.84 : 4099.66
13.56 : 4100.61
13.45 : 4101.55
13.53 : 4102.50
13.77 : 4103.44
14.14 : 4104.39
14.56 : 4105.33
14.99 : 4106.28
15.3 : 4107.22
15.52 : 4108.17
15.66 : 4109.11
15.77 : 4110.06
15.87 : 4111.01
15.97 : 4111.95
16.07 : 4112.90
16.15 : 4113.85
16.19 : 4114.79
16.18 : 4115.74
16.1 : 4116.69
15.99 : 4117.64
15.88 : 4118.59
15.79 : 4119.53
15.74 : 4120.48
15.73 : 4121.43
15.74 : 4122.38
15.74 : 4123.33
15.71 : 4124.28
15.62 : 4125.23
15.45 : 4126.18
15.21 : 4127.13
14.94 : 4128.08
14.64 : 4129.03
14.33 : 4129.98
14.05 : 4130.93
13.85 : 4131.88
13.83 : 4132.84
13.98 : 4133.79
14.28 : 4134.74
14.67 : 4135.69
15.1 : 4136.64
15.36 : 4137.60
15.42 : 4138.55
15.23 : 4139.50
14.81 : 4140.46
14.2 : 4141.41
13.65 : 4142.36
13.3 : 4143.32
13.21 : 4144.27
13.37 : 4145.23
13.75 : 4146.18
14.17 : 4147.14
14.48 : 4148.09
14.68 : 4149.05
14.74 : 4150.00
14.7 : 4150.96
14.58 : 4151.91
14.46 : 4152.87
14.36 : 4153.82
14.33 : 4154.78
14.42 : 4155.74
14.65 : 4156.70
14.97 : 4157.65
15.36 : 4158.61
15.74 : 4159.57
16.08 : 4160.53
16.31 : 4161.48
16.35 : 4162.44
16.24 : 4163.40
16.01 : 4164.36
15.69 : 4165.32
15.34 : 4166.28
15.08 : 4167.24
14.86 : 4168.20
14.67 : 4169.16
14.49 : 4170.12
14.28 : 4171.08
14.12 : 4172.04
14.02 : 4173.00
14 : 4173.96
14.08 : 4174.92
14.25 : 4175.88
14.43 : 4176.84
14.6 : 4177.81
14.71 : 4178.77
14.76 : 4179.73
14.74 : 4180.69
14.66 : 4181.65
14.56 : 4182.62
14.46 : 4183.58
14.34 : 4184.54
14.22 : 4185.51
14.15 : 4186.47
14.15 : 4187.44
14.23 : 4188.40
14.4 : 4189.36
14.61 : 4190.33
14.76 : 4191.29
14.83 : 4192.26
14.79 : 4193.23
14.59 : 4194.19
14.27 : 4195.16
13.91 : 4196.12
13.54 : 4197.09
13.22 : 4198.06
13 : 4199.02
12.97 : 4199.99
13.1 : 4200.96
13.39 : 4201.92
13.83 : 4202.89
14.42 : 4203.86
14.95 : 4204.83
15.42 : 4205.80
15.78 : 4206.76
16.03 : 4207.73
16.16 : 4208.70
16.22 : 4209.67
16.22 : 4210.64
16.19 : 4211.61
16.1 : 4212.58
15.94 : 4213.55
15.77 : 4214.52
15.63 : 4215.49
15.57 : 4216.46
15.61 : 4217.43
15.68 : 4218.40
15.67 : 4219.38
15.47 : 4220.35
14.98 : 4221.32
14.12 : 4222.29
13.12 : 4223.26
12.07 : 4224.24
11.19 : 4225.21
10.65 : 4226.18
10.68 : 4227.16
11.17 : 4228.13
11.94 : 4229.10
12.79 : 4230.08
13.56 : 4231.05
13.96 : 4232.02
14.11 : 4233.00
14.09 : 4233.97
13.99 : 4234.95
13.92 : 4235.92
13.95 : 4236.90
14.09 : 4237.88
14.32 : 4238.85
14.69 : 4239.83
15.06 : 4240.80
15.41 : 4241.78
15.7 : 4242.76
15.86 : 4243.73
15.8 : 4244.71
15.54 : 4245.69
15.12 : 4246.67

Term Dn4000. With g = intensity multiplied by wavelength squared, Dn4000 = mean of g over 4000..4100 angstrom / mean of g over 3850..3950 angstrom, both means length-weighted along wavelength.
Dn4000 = 2.11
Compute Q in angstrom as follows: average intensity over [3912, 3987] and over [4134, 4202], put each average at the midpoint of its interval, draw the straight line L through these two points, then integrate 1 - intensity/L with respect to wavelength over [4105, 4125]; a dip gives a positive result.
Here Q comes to -4.5 angstrom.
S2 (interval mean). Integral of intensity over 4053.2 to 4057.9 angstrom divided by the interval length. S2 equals 13.8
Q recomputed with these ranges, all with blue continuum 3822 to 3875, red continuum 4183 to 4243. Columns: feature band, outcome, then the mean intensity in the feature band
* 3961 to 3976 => 5.54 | 5.38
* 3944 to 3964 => -1.10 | 8.62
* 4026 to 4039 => -4.87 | 13.8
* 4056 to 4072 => -2.82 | 12.7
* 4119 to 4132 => -3.18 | 15.2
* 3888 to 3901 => -3.99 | 8.85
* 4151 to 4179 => -3.72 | 14.9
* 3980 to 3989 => -3.69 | 12.6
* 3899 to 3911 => -3.14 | 8.87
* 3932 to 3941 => 4.34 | 4.02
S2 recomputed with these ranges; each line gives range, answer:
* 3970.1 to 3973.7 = 5.38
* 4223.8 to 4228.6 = 11.1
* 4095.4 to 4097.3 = 15.3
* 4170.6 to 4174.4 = 14.1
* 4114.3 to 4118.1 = 16.1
